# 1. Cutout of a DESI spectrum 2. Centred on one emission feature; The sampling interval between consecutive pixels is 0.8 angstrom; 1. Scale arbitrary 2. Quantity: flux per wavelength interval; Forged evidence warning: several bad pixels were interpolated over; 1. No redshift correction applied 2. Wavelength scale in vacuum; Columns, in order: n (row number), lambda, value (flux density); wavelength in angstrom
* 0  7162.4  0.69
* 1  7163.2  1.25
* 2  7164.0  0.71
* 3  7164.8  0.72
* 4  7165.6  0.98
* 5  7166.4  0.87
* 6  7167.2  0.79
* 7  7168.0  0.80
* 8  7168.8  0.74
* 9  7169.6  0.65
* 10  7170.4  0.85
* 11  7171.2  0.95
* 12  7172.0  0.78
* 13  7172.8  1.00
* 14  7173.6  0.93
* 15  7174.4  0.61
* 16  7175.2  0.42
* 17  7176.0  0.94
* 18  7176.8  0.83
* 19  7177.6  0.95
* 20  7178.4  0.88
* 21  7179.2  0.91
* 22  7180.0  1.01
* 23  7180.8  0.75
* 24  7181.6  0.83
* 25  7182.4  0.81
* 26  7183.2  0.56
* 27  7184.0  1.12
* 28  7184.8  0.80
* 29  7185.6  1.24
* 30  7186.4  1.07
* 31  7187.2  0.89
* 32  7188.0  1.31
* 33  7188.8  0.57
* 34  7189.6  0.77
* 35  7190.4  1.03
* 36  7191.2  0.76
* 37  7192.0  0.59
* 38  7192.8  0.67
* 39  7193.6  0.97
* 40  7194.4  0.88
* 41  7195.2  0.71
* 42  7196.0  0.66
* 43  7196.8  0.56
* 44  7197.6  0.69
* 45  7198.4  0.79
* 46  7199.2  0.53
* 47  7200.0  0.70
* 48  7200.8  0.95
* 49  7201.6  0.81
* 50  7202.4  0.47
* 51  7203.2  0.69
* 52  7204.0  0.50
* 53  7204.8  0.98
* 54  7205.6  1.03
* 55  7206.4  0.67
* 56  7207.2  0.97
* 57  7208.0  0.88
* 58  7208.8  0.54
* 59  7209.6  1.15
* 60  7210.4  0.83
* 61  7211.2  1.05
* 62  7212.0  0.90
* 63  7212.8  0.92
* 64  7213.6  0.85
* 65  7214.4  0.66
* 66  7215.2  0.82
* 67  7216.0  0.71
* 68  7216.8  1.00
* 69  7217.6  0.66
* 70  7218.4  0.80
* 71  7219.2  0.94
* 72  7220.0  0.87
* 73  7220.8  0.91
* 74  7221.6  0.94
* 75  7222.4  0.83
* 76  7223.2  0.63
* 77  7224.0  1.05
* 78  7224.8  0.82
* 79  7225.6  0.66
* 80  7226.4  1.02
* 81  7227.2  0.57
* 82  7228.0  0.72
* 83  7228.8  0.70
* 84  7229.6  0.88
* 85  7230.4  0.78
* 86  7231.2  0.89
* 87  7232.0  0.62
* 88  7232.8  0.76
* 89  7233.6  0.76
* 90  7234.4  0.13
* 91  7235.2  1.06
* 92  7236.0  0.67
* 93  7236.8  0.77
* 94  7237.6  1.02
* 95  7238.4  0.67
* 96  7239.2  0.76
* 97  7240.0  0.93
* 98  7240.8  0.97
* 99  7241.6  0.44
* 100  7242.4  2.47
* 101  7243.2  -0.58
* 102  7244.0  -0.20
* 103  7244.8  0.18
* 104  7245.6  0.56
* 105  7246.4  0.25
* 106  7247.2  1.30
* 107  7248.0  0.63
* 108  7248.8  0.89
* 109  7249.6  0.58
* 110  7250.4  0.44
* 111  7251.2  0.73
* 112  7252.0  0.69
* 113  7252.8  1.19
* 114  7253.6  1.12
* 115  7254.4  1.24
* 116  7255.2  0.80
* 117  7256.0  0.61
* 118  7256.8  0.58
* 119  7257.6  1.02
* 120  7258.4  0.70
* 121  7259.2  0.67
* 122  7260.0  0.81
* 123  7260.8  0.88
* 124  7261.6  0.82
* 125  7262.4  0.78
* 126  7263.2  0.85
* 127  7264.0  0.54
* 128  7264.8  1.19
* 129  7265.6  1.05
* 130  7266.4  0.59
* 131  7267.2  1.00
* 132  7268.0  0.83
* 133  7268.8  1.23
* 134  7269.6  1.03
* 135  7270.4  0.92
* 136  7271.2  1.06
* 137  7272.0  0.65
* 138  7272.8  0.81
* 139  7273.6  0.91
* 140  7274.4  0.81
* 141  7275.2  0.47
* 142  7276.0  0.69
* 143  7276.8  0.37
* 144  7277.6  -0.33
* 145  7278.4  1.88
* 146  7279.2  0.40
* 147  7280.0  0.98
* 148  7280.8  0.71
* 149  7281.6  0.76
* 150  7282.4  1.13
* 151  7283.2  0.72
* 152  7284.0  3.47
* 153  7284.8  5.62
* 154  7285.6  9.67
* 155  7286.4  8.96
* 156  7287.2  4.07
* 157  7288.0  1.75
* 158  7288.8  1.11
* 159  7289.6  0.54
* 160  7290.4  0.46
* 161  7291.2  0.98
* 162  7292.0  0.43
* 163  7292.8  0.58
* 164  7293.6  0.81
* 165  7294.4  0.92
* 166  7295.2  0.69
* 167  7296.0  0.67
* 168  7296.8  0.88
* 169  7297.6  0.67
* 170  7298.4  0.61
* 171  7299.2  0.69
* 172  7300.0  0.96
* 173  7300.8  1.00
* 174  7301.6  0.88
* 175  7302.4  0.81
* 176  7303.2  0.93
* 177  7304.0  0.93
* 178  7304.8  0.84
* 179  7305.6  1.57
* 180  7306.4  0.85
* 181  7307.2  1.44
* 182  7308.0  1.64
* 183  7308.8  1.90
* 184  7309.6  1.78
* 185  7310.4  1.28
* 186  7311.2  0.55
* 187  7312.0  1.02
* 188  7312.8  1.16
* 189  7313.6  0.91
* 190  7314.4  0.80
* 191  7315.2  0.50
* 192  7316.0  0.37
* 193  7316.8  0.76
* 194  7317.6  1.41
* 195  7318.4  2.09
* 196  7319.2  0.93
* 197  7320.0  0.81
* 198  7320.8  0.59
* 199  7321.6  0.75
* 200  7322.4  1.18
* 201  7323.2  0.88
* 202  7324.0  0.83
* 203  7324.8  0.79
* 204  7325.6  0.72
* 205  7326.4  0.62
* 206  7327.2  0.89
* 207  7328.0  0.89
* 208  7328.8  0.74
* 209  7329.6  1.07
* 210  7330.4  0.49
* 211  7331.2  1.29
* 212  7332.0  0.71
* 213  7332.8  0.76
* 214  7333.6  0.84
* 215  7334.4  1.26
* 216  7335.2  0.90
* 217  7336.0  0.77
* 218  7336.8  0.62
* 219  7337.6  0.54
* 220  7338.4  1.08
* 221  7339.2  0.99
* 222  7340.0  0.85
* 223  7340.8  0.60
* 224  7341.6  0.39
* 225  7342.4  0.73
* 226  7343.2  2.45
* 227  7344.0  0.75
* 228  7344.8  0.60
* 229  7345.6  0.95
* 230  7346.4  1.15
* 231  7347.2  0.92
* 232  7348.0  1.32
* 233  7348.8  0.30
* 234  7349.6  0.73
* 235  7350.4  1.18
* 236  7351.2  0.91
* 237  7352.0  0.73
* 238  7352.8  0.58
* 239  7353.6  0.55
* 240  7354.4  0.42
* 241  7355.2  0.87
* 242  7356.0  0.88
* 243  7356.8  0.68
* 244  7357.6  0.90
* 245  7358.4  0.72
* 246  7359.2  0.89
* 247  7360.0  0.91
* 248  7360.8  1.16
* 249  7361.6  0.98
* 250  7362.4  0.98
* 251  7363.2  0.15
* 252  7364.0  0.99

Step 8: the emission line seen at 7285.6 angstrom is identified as H-alpha 6563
